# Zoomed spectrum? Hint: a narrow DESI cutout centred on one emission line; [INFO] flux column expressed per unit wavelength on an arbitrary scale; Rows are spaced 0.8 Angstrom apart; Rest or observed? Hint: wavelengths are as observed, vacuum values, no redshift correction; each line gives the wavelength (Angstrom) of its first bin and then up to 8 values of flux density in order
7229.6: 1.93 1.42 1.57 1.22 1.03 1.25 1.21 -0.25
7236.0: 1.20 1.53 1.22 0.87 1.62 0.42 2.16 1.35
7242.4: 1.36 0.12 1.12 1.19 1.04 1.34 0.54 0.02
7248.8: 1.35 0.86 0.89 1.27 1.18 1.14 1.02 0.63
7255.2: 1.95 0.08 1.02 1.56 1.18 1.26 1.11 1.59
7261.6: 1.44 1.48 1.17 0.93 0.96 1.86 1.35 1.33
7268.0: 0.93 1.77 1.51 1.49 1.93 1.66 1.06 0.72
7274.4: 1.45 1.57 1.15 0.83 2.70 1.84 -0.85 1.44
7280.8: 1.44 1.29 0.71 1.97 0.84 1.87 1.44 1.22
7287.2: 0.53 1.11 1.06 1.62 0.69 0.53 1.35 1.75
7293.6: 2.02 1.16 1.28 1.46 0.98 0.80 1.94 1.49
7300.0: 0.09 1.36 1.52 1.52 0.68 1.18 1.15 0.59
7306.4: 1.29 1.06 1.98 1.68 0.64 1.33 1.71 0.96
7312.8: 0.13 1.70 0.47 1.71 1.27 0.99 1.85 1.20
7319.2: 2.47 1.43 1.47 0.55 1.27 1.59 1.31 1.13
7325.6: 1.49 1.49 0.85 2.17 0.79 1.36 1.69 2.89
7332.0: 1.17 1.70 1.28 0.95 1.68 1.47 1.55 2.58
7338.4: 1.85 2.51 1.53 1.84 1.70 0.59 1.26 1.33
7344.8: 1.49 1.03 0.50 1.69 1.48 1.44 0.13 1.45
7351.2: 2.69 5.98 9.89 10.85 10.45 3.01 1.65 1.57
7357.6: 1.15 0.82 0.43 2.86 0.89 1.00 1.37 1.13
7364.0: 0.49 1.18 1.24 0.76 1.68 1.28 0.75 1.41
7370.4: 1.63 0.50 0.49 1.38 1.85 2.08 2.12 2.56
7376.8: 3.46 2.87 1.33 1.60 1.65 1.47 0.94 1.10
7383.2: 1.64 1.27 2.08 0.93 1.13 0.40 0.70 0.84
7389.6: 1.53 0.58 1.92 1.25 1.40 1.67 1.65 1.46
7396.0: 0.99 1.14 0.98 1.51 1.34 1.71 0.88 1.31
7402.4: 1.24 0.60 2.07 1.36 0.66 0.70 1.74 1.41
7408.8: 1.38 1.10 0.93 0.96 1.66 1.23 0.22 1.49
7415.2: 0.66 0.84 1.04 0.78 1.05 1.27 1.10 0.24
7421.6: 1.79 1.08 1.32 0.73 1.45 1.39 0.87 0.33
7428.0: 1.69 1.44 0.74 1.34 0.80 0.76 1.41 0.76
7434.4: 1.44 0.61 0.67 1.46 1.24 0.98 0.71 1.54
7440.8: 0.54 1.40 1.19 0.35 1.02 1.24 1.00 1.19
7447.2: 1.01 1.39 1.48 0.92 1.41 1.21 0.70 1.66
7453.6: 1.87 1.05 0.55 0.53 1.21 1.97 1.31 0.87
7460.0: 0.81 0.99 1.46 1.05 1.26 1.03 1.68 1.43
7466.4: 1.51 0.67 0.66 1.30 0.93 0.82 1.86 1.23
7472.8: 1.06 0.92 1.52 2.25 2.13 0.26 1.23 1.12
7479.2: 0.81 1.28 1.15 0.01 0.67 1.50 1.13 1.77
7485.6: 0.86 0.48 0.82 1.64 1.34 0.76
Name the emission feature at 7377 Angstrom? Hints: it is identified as [N II]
